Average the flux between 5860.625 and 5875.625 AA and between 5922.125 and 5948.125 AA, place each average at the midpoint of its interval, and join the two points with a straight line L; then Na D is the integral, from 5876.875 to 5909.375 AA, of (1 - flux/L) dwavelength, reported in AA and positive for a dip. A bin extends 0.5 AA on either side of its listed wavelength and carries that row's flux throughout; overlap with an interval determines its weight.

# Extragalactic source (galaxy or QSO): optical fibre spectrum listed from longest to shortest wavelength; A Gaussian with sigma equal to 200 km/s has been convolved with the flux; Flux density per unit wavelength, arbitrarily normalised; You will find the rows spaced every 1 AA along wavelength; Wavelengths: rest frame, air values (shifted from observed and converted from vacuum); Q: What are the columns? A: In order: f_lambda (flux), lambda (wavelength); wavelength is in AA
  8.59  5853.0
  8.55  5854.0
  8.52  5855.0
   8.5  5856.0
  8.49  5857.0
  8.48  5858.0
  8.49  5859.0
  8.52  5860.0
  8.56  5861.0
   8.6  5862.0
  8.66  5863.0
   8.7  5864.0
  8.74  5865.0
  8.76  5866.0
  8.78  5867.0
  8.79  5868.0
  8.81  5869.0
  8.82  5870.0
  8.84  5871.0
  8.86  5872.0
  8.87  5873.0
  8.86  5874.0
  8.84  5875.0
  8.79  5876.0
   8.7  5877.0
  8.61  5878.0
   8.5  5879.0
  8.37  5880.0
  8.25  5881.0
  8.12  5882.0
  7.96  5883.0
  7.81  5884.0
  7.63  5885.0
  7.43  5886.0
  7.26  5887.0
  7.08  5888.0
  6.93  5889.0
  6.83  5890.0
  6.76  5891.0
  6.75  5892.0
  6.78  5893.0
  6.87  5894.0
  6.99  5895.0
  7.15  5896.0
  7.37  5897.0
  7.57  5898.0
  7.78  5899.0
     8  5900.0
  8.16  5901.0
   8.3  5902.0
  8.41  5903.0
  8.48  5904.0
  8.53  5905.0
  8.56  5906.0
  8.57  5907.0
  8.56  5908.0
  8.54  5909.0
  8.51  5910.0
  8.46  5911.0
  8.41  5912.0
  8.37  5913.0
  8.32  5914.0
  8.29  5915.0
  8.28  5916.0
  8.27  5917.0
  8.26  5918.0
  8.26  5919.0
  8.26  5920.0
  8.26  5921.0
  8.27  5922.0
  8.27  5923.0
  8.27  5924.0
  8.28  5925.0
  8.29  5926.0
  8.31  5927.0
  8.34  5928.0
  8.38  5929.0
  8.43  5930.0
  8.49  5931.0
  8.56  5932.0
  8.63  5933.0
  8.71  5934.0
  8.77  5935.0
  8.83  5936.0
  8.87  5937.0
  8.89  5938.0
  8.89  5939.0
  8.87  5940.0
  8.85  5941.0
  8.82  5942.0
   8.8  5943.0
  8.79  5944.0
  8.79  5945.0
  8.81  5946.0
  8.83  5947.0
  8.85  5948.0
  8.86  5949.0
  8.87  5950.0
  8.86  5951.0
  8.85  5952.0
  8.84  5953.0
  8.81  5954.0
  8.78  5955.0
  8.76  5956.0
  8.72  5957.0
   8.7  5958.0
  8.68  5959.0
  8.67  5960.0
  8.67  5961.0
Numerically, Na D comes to 3.4 AA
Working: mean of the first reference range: 8.77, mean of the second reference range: 8.63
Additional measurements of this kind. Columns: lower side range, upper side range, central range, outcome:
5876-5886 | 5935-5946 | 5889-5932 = 2.41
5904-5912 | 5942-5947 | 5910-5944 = 0.67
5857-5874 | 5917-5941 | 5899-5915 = 0.34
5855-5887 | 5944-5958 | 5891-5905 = 1.66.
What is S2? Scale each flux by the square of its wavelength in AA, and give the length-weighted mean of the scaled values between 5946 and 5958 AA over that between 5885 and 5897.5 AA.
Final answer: 1.3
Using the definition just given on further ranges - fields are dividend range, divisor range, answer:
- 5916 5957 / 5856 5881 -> 1.02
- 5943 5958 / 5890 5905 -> 1.19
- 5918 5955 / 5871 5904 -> 1.12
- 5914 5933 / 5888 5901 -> 1.17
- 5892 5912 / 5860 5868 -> 0.93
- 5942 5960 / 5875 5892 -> 1.15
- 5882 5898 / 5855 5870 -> 0.84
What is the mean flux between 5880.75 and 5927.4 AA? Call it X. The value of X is 7.94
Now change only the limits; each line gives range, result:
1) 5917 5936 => 8.4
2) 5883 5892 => 7.23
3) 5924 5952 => 8.69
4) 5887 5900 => 7.11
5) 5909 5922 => 8.34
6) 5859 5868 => 8.66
